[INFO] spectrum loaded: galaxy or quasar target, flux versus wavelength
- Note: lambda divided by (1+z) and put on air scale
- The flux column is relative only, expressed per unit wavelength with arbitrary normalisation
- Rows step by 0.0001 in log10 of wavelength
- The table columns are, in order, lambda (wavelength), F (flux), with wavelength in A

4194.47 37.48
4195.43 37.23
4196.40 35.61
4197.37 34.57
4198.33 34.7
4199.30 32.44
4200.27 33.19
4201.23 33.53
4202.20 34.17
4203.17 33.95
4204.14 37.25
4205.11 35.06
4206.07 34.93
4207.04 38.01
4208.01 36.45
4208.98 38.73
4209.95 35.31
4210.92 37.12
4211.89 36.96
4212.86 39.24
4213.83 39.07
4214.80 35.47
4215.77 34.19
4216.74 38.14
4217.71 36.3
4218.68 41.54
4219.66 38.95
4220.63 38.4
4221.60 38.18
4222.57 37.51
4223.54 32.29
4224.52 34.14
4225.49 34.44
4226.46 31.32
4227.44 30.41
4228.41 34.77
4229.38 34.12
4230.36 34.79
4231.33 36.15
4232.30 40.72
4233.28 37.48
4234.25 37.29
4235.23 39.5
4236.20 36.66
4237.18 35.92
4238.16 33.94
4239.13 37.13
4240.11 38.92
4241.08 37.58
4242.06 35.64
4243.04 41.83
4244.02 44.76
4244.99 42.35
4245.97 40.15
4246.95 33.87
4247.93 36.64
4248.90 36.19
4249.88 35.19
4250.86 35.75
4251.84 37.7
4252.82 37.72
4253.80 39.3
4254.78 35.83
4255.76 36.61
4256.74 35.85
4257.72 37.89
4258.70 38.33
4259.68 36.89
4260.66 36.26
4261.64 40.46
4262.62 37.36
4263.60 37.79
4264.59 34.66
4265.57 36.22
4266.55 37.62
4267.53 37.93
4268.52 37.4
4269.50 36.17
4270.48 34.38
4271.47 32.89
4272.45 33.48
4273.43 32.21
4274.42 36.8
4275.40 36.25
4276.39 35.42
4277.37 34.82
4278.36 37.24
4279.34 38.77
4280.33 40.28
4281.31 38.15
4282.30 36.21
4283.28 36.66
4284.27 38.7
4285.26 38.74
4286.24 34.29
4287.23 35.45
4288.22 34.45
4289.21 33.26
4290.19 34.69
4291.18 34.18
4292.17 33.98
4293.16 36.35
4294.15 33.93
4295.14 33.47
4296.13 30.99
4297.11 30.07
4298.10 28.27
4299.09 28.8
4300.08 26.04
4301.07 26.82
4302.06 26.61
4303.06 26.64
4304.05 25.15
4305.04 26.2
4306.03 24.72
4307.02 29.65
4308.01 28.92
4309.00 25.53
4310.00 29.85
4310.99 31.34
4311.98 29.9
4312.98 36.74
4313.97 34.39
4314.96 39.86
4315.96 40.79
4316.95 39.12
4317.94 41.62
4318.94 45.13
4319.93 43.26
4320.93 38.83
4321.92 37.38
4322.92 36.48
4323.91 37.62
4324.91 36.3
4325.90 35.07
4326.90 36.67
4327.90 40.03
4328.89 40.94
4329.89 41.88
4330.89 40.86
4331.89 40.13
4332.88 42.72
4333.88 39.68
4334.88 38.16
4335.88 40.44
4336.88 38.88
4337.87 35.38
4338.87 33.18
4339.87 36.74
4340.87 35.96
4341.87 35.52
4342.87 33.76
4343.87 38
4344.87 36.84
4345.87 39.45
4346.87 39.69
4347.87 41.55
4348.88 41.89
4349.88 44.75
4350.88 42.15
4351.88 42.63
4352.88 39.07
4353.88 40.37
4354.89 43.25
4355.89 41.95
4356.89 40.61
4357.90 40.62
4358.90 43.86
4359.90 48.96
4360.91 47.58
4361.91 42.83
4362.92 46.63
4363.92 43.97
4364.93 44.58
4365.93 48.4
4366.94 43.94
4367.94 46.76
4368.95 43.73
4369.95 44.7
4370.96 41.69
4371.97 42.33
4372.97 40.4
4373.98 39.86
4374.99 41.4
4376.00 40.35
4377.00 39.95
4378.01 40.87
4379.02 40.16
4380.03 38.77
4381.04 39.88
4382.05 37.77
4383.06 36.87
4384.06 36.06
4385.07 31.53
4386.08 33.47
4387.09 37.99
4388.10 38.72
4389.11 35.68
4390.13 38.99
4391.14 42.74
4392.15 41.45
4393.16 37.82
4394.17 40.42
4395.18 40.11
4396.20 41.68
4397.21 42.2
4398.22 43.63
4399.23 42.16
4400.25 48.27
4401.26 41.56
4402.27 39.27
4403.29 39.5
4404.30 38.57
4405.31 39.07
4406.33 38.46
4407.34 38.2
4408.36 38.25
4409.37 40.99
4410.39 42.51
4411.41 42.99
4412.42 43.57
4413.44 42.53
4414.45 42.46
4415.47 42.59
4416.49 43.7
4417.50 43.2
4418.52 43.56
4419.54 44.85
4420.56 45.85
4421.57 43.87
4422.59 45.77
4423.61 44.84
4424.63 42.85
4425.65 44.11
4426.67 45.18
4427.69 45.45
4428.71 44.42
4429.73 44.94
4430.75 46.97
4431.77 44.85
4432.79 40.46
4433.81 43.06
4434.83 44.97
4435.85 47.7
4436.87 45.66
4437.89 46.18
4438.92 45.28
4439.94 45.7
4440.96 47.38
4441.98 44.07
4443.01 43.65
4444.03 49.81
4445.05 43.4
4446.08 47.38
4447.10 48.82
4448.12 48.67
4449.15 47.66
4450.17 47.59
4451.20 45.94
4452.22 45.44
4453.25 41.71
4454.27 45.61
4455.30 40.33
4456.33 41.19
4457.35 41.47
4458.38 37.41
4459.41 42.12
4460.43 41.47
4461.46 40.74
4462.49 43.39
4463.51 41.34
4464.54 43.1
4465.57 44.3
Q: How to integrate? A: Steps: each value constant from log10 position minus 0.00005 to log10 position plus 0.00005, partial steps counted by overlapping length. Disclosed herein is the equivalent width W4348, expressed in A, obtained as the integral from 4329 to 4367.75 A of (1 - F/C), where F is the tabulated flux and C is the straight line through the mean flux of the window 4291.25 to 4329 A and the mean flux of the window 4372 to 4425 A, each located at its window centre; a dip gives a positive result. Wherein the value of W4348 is -4.63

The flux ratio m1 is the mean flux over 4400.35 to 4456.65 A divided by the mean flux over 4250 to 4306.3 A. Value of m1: 1.3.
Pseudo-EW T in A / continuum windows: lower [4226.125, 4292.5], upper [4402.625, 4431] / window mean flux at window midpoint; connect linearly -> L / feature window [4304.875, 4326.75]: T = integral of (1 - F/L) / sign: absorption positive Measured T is 2.11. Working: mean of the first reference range 36.6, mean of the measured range 35.1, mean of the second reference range 42.8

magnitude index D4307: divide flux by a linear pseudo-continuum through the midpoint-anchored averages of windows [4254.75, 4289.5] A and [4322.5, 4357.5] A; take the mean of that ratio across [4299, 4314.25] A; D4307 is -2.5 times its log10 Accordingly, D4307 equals 0.31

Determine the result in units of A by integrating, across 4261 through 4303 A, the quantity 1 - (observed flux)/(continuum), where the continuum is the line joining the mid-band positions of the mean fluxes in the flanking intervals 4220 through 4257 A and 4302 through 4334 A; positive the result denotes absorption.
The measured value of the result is 1.7 A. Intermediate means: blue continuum 36.8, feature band 34.6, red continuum 35.5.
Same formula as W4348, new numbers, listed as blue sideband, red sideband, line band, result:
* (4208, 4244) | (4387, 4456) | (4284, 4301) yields 2.6 A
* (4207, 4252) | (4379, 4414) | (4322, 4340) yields 0.1 A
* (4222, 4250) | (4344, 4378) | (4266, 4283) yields 1.0 A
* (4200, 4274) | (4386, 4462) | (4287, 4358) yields 6.5 A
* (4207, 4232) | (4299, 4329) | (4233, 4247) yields -1.0 A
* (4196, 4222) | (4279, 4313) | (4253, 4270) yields -1.8 A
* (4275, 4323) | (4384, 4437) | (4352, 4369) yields -2.5 A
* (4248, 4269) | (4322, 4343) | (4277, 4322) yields 4.5 A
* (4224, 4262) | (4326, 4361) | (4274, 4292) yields 0.9 A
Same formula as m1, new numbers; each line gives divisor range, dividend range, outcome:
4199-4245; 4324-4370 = 1.12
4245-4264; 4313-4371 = 1.09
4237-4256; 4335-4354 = 1.03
